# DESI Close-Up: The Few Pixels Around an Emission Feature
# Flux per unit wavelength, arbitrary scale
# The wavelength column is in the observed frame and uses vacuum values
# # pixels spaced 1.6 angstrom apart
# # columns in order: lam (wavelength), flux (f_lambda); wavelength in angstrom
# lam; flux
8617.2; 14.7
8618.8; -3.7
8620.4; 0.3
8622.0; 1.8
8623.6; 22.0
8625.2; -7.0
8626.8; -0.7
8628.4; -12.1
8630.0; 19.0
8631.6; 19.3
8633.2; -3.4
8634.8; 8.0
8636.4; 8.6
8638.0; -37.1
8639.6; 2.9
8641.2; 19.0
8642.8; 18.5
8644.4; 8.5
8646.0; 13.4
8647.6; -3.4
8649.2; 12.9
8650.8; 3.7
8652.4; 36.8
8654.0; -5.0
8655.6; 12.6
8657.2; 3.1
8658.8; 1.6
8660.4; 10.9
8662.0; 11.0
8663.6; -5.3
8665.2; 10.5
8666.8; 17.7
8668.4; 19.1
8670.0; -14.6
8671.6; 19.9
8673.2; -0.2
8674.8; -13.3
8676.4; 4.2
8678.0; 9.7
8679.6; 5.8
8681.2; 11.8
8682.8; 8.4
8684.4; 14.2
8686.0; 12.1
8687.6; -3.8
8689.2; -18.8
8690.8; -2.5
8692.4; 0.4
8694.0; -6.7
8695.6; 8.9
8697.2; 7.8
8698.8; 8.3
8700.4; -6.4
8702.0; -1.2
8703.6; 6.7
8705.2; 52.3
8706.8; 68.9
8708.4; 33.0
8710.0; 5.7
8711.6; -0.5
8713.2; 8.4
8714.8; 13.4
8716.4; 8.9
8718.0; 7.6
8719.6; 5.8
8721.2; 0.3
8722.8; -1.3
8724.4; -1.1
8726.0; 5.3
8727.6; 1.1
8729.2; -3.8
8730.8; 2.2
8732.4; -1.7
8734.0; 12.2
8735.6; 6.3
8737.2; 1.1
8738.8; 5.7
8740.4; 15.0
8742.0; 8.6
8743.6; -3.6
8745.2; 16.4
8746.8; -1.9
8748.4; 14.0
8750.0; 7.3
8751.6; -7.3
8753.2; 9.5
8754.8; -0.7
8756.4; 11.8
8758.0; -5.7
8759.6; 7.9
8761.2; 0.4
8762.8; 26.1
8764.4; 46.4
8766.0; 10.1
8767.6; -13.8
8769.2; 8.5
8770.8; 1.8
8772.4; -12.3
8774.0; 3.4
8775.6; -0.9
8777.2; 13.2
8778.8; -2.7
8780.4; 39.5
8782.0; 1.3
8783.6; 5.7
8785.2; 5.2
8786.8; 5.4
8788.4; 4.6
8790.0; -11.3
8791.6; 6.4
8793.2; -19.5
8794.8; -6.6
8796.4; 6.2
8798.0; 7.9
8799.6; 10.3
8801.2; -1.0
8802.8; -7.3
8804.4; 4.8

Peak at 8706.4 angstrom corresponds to H-beta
